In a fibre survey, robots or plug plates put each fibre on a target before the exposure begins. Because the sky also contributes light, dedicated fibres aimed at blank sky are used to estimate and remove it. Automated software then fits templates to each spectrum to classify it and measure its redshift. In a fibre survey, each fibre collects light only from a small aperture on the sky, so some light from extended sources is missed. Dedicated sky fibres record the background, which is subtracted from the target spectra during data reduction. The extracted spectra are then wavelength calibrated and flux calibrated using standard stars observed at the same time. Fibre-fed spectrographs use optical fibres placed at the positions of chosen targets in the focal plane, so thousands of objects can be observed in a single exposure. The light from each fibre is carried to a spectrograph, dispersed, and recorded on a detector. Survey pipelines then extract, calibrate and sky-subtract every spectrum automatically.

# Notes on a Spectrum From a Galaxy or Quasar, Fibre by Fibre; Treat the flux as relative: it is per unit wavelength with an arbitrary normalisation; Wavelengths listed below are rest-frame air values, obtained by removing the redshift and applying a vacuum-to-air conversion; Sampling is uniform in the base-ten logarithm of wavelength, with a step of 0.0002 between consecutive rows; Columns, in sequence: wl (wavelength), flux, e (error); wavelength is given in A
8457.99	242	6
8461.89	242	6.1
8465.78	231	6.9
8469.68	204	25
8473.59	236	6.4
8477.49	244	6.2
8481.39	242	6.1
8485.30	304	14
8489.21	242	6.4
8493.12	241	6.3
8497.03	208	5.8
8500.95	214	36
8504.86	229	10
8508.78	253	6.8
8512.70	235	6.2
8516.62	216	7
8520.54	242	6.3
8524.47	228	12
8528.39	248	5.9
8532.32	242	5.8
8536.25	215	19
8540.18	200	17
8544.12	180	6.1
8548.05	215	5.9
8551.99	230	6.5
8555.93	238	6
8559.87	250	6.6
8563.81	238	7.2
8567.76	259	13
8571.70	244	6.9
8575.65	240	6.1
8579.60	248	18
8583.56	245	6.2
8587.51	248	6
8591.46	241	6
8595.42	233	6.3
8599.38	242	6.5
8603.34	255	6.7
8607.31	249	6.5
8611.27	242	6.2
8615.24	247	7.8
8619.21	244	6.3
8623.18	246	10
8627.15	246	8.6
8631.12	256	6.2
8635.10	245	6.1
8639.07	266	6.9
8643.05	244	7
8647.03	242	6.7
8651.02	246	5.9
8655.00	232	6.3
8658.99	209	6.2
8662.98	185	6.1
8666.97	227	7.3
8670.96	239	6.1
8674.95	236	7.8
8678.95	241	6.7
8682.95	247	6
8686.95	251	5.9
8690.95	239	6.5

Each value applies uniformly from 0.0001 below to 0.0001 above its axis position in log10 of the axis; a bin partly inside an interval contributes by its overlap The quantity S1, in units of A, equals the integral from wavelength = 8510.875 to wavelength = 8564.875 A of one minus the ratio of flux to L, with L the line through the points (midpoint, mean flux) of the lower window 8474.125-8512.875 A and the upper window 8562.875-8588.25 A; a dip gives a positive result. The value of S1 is 3.8 A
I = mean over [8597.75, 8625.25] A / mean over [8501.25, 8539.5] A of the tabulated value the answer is 1.1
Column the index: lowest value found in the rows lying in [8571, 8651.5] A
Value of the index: 233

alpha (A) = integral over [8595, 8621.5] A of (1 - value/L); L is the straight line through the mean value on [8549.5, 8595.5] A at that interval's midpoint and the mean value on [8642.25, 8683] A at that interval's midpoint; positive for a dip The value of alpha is -0.8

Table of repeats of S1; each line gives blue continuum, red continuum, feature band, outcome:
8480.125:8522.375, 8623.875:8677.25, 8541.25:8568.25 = 1.2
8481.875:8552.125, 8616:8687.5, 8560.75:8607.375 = -2.1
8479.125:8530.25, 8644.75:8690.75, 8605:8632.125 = -1.4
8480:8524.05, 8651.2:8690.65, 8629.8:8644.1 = -1.3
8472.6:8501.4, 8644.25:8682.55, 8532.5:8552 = 2.4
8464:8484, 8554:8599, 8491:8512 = 0.6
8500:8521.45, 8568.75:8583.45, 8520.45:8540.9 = 0.5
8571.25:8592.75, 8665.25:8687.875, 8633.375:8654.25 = -0.5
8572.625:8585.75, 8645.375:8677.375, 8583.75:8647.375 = -2.7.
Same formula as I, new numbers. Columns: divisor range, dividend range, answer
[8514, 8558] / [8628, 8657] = 1.11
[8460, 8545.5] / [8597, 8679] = 1.03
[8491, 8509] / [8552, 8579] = 1.08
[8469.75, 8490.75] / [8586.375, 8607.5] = 0.98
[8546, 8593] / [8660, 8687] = 0.95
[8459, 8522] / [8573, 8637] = 1.04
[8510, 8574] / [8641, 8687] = 1.01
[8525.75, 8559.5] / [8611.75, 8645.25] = 1.12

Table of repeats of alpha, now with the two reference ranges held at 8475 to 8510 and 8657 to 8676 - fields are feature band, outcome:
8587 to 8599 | -0.6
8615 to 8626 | -1.0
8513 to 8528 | 0.4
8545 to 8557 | 0.6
